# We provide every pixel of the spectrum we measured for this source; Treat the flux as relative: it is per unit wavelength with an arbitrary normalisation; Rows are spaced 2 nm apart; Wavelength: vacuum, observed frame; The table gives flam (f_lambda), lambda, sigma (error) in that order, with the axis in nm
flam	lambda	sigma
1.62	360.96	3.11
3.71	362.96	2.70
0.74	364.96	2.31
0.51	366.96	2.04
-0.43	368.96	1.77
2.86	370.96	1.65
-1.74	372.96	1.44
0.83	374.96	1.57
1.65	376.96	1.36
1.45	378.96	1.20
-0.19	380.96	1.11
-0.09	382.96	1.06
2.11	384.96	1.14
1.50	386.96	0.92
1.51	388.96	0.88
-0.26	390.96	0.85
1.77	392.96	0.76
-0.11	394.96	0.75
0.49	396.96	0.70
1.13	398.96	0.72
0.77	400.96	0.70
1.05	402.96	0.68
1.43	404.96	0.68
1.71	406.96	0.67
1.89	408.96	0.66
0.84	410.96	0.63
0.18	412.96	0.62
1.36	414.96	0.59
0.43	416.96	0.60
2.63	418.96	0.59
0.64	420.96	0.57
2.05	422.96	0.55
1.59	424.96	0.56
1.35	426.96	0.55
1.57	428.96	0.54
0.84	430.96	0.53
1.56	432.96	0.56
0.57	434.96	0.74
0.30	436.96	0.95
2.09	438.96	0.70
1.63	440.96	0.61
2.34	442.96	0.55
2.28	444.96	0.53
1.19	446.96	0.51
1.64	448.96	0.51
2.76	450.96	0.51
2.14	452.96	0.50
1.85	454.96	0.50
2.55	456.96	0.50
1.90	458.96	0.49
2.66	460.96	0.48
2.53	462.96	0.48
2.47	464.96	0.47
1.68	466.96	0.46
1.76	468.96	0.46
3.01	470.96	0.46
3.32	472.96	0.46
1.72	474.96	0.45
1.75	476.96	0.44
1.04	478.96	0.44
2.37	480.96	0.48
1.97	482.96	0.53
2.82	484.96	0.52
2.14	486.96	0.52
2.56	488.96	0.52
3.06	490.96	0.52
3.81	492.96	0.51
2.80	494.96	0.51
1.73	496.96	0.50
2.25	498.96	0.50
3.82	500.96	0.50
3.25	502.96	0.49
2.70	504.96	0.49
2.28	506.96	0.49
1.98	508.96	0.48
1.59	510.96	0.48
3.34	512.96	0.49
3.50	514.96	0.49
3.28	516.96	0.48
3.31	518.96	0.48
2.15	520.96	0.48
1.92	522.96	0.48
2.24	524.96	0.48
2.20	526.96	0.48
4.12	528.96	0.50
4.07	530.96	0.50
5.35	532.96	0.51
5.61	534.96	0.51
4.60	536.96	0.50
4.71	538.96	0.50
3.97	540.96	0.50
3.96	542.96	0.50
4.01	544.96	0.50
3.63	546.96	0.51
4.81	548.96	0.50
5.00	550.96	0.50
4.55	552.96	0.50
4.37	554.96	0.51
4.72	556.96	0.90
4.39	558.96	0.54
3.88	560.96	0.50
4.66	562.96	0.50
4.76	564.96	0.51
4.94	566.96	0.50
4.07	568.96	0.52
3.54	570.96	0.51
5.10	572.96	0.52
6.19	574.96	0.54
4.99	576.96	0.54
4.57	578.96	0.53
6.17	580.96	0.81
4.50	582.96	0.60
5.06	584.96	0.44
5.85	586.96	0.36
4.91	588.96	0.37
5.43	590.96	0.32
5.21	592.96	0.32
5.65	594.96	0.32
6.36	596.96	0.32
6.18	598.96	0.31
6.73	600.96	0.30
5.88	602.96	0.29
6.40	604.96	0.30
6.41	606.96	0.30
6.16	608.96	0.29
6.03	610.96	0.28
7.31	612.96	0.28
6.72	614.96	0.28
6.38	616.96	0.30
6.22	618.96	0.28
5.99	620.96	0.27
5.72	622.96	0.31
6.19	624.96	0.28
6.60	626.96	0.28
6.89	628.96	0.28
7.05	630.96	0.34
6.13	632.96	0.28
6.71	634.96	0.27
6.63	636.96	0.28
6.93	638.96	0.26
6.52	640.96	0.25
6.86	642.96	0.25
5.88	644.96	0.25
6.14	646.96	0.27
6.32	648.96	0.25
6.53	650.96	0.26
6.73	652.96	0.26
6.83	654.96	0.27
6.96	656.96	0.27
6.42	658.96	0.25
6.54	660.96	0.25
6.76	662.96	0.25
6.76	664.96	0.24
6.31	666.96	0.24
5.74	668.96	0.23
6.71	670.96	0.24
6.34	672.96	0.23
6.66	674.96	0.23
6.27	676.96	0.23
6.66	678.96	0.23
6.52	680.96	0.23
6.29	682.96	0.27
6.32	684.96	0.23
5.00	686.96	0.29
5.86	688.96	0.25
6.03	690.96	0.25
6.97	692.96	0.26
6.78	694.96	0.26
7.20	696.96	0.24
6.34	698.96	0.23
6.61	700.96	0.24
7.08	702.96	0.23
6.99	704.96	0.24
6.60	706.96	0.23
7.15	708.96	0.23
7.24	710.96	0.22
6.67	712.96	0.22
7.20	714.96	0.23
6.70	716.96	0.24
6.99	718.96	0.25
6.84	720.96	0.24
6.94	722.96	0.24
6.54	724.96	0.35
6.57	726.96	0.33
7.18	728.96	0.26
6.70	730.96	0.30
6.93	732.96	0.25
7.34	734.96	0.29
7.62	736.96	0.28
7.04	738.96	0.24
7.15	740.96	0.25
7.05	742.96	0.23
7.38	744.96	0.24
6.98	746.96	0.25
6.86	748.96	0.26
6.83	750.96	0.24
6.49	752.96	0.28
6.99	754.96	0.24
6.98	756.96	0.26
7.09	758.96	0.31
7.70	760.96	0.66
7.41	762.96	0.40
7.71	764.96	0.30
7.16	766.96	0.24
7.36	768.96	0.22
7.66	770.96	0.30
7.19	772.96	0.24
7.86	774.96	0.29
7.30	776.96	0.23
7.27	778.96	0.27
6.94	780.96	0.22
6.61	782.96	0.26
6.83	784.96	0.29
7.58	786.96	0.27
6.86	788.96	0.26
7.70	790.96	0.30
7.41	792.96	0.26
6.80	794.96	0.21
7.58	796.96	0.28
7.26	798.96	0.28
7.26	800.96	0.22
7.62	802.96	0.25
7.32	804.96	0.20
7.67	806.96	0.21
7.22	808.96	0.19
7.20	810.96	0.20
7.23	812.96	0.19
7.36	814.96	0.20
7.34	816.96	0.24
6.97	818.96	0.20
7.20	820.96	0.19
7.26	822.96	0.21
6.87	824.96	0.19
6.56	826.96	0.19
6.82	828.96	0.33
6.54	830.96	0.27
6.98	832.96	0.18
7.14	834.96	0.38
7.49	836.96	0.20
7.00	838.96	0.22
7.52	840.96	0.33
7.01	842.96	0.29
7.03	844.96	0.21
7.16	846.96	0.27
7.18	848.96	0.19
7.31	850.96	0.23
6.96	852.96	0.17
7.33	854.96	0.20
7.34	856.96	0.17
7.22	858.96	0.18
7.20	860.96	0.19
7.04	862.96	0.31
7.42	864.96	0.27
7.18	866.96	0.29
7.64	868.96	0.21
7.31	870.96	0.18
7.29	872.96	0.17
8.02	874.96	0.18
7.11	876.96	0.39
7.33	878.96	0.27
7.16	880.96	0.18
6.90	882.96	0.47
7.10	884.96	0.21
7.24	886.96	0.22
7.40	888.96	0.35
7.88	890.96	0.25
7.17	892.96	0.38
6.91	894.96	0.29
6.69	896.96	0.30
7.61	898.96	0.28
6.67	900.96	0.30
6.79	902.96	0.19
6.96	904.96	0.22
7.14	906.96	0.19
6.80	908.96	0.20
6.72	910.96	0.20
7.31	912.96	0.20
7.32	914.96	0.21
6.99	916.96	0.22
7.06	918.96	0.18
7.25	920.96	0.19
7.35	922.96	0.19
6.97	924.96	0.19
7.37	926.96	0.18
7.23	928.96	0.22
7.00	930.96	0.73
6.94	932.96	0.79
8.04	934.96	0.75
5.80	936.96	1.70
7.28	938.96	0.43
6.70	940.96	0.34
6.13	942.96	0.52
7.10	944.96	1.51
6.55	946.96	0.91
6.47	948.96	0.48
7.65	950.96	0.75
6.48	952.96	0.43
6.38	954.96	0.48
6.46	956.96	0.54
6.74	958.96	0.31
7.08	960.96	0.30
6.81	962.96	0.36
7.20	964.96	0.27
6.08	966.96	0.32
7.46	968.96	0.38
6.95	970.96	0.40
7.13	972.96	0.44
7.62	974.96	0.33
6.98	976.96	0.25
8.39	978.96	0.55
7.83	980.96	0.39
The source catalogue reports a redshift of 0.33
